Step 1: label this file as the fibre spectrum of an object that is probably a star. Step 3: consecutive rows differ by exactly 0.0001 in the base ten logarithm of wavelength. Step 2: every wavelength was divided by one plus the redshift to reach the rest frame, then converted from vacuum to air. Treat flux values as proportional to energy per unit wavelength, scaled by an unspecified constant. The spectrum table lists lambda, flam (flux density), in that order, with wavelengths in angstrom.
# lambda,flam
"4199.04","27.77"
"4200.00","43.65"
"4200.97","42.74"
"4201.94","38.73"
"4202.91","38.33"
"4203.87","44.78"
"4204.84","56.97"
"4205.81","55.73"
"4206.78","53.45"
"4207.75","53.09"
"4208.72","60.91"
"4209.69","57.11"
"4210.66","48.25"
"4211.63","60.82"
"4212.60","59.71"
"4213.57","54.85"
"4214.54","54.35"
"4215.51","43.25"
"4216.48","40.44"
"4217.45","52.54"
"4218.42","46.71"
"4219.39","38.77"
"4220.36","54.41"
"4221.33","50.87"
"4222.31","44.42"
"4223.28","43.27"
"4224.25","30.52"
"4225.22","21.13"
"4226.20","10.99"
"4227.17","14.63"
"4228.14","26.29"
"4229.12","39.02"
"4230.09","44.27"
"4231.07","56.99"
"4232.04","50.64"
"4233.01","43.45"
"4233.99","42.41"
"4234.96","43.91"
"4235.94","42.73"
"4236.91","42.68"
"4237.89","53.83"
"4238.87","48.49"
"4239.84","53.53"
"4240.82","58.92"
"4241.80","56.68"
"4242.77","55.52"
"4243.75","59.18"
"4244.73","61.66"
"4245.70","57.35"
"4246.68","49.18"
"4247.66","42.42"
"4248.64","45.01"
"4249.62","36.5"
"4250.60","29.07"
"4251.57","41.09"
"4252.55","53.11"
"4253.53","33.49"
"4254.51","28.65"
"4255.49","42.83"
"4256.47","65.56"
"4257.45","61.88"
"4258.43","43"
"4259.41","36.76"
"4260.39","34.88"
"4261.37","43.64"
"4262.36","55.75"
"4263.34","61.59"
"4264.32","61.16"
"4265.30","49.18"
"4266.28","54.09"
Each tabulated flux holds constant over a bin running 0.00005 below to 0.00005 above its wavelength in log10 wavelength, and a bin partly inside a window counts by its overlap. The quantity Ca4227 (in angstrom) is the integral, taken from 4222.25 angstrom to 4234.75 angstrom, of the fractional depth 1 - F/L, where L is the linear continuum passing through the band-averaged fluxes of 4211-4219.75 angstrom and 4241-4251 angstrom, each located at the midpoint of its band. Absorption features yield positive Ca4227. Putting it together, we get 3.5 angstrom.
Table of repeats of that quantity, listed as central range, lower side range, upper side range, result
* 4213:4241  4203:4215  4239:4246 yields 6.5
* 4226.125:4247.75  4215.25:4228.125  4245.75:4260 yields -3.1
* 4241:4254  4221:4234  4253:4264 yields -1.6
